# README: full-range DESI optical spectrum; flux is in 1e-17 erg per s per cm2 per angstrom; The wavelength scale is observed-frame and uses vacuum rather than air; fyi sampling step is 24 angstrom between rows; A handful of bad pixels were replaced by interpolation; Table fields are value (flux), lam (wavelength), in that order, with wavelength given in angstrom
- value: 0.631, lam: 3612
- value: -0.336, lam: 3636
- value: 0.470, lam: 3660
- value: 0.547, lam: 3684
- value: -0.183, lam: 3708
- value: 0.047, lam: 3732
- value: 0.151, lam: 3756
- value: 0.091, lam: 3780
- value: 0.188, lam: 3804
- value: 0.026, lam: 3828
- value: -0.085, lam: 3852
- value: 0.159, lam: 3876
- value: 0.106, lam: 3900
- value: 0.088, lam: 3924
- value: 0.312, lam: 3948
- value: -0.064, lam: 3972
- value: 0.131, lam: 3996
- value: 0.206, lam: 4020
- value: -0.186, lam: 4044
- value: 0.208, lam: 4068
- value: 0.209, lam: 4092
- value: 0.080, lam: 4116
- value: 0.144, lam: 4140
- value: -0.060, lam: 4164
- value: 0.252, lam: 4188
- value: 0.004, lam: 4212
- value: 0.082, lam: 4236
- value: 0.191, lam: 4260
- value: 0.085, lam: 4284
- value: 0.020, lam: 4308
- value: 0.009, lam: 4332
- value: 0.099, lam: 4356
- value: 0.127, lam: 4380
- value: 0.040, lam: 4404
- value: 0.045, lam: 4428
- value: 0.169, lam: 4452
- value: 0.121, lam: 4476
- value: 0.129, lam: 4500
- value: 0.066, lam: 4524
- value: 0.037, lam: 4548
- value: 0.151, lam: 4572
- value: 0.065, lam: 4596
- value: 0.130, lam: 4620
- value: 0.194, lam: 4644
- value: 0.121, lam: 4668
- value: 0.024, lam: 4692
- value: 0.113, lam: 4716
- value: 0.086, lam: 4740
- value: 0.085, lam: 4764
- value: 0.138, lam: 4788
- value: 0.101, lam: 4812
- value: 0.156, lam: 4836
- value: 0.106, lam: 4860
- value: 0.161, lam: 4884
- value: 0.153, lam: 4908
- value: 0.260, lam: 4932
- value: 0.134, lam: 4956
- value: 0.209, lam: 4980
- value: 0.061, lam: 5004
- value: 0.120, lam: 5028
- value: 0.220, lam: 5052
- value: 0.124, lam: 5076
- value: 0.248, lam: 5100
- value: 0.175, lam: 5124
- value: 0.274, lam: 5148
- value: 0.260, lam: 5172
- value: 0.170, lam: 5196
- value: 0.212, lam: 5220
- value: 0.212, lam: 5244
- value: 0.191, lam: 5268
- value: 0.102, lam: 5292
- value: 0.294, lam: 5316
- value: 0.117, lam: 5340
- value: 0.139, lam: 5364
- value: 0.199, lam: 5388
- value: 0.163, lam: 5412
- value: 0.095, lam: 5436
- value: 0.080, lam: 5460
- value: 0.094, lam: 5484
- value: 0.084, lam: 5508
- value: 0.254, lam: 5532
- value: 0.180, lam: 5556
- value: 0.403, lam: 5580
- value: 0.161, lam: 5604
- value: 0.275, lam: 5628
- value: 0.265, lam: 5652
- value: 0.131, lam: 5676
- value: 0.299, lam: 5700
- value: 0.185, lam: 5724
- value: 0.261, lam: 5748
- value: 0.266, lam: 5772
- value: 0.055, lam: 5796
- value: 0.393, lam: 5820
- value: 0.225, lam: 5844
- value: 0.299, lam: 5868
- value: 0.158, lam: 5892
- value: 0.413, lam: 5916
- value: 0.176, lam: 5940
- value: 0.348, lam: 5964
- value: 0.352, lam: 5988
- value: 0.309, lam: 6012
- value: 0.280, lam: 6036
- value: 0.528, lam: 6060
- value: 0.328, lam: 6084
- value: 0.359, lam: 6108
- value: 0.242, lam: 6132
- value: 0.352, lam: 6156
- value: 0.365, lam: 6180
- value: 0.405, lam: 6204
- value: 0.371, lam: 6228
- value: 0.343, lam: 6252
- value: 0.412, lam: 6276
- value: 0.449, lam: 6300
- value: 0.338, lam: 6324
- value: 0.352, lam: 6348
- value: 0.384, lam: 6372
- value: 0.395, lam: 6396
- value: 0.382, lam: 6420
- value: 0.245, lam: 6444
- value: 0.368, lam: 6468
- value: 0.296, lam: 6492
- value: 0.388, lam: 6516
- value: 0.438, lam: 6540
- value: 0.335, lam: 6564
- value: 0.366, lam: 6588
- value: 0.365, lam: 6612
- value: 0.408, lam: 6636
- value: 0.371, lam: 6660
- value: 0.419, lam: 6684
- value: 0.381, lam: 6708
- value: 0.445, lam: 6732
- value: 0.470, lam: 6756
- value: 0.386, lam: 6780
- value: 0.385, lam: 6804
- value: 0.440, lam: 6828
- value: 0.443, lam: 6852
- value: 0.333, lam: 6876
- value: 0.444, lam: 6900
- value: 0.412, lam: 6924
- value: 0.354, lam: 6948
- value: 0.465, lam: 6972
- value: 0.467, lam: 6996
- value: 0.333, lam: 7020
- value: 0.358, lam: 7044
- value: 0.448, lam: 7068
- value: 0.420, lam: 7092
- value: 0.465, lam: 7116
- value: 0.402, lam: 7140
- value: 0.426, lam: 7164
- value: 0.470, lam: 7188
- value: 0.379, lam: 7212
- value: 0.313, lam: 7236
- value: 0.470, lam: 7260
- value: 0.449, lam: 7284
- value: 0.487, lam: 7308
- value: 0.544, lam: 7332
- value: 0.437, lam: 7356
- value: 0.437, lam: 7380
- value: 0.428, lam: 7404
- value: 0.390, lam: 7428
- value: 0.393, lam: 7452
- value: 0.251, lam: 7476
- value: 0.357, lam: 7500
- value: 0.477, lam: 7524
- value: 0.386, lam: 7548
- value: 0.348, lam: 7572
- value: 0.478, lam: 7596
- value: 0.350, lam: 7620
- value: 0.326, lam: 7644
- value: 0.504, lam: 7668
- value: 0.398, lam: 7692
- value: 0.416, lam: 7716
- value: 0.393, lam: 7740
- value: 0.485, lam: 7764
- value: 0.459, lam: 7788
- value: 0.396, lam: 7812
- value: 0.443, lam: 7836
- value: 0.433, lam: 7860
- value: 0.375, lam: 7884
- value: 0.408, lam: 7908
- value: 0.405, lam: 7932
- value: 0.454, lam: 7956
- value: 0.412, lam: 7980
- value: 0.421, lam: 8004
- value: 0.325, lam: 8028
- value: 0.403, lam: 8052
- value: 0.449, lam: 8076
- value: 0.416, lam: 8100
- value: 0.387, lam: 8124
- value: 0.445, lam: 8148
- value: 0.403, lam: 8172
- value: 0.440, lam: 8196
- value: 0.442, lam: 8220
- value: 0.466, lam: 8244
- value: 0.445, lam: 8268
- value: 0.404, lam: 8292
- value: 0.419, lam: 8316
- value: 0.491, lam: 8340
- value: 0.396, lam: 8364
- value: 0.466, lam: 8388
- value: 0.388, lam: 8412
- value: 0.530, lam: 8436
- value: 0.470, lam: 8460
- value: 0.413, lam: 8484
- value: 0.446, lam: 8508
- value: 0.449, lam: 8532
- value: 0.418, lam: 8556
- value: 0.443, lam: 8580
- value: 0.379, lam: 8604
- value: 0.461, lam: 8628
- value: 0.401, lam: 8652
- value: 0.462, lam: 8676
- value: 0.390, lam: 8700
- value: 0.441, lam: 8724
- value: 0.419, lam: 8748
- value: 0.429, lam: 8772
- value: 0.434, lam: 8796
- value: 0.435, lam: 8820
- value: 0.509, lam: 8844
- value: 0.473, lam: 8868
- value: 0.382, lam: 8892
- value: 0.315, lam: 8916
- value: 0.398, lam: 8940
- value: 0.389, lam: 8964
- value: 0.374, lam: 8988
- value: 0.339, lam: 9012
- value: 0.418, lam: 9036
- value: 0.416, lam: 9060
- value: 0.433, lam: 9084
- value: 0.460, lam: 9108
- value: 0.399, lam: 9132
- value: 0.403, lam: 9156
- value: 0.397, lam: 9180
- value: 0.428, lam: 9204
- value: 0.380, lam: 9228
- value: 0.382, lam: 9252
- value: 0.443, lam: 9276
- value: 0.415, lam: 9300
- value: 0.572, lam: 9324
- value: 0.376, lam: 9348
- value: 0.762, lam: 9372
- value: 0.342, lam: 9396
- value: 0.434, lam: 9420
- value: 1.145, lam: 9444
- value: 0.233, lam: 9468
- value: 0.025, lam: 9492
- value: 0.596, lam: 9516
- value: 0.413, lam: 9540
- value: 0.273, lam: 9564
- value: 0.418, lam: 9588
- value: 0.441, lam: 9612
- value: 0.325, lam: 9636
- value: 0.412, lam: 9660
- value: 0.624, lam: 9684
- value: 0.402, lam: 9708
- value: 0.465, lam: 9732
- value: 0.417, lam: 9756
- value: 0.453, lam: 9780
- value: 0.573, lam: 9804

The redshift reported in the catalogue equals 0.50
